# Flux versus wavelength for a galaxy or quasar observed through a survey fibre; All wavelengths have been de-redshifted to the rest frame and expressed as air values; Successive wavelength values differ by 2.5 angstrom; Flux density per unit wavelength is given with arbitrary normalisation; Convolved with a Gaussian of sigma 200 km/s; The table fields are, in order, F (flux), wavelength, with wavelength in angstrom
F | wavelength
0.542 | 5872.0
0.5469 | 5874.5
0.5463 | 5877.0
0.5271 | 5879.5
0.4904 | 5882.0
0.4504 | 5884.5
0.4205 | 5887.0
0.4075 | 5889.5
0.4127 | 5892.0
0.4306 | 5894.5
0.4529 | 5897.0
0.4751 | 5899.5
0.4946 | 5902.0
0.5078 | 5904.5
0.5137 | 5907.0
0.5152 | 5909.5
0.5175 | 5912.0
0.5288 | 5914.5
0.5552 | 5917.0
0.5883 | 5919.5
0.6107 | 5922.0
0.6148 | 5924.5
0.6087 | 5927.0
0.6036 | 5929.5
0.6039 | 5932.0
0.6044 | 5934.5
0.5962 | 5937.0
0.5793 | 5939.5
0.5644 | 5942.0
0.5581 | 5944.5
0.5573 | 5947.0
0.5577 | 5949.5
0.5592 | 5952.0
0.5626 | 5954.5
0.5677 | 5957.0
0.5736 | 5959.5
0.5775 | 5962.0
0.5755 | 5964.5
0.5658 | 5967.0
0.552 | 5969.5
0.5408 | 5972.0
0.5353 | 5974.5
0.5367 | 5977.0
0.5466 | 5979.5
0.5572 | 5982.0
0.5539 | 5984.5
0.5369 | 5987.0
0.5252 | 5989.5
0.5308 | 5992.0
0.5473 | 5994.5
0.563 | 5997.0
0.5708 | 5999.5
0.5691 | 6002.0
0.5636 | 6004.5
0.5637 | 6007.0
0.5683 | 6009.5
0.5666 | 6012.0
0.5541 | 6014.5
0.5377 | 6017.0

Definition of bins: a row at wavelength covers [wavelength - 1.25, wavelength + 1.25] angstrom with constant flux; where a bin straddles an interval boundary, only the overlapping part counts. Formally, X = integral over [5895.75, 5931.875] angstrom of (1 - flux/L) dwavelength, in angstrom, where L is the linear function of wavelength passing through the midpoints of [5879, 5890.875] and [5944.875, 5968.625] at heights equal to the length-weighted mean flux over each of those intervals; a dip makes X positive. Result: -3.2 angstrom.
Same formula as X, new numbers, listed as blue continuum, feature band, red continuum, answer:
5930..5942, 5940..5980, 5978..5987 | 0.84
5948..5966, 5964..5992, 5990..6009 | 0.81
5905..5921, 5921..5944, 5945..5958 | -2.04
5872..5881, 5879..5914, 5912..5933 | 5.42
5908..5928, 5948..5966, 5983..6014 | -0.22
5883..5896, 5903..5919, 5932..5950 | -1.19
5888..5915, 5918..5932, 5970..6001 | -3.07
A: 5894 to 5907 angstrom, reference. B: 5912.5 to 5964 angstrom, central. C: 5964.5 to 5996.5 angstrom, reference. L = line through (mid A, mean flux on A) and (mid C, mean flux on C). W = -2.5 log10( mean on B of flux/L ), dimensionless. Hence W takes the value -0.14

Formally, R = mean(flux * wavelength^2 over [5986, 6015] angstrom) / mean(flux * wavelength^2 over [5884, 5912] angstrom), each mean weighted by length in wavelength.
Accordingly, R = 1.2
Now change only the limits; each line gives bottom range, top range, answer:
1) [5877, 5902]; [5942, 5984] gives 1.25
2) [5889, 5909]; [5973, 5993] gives 1.19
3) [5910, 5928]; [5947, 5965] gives 1.00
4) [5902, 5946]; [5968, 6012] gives 0.99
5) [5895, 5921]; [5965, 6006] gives 1.10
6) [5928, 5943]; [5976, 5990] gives 0.93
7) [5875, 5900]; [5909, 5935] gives 1.26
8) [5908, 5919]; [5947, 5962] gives 1.07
